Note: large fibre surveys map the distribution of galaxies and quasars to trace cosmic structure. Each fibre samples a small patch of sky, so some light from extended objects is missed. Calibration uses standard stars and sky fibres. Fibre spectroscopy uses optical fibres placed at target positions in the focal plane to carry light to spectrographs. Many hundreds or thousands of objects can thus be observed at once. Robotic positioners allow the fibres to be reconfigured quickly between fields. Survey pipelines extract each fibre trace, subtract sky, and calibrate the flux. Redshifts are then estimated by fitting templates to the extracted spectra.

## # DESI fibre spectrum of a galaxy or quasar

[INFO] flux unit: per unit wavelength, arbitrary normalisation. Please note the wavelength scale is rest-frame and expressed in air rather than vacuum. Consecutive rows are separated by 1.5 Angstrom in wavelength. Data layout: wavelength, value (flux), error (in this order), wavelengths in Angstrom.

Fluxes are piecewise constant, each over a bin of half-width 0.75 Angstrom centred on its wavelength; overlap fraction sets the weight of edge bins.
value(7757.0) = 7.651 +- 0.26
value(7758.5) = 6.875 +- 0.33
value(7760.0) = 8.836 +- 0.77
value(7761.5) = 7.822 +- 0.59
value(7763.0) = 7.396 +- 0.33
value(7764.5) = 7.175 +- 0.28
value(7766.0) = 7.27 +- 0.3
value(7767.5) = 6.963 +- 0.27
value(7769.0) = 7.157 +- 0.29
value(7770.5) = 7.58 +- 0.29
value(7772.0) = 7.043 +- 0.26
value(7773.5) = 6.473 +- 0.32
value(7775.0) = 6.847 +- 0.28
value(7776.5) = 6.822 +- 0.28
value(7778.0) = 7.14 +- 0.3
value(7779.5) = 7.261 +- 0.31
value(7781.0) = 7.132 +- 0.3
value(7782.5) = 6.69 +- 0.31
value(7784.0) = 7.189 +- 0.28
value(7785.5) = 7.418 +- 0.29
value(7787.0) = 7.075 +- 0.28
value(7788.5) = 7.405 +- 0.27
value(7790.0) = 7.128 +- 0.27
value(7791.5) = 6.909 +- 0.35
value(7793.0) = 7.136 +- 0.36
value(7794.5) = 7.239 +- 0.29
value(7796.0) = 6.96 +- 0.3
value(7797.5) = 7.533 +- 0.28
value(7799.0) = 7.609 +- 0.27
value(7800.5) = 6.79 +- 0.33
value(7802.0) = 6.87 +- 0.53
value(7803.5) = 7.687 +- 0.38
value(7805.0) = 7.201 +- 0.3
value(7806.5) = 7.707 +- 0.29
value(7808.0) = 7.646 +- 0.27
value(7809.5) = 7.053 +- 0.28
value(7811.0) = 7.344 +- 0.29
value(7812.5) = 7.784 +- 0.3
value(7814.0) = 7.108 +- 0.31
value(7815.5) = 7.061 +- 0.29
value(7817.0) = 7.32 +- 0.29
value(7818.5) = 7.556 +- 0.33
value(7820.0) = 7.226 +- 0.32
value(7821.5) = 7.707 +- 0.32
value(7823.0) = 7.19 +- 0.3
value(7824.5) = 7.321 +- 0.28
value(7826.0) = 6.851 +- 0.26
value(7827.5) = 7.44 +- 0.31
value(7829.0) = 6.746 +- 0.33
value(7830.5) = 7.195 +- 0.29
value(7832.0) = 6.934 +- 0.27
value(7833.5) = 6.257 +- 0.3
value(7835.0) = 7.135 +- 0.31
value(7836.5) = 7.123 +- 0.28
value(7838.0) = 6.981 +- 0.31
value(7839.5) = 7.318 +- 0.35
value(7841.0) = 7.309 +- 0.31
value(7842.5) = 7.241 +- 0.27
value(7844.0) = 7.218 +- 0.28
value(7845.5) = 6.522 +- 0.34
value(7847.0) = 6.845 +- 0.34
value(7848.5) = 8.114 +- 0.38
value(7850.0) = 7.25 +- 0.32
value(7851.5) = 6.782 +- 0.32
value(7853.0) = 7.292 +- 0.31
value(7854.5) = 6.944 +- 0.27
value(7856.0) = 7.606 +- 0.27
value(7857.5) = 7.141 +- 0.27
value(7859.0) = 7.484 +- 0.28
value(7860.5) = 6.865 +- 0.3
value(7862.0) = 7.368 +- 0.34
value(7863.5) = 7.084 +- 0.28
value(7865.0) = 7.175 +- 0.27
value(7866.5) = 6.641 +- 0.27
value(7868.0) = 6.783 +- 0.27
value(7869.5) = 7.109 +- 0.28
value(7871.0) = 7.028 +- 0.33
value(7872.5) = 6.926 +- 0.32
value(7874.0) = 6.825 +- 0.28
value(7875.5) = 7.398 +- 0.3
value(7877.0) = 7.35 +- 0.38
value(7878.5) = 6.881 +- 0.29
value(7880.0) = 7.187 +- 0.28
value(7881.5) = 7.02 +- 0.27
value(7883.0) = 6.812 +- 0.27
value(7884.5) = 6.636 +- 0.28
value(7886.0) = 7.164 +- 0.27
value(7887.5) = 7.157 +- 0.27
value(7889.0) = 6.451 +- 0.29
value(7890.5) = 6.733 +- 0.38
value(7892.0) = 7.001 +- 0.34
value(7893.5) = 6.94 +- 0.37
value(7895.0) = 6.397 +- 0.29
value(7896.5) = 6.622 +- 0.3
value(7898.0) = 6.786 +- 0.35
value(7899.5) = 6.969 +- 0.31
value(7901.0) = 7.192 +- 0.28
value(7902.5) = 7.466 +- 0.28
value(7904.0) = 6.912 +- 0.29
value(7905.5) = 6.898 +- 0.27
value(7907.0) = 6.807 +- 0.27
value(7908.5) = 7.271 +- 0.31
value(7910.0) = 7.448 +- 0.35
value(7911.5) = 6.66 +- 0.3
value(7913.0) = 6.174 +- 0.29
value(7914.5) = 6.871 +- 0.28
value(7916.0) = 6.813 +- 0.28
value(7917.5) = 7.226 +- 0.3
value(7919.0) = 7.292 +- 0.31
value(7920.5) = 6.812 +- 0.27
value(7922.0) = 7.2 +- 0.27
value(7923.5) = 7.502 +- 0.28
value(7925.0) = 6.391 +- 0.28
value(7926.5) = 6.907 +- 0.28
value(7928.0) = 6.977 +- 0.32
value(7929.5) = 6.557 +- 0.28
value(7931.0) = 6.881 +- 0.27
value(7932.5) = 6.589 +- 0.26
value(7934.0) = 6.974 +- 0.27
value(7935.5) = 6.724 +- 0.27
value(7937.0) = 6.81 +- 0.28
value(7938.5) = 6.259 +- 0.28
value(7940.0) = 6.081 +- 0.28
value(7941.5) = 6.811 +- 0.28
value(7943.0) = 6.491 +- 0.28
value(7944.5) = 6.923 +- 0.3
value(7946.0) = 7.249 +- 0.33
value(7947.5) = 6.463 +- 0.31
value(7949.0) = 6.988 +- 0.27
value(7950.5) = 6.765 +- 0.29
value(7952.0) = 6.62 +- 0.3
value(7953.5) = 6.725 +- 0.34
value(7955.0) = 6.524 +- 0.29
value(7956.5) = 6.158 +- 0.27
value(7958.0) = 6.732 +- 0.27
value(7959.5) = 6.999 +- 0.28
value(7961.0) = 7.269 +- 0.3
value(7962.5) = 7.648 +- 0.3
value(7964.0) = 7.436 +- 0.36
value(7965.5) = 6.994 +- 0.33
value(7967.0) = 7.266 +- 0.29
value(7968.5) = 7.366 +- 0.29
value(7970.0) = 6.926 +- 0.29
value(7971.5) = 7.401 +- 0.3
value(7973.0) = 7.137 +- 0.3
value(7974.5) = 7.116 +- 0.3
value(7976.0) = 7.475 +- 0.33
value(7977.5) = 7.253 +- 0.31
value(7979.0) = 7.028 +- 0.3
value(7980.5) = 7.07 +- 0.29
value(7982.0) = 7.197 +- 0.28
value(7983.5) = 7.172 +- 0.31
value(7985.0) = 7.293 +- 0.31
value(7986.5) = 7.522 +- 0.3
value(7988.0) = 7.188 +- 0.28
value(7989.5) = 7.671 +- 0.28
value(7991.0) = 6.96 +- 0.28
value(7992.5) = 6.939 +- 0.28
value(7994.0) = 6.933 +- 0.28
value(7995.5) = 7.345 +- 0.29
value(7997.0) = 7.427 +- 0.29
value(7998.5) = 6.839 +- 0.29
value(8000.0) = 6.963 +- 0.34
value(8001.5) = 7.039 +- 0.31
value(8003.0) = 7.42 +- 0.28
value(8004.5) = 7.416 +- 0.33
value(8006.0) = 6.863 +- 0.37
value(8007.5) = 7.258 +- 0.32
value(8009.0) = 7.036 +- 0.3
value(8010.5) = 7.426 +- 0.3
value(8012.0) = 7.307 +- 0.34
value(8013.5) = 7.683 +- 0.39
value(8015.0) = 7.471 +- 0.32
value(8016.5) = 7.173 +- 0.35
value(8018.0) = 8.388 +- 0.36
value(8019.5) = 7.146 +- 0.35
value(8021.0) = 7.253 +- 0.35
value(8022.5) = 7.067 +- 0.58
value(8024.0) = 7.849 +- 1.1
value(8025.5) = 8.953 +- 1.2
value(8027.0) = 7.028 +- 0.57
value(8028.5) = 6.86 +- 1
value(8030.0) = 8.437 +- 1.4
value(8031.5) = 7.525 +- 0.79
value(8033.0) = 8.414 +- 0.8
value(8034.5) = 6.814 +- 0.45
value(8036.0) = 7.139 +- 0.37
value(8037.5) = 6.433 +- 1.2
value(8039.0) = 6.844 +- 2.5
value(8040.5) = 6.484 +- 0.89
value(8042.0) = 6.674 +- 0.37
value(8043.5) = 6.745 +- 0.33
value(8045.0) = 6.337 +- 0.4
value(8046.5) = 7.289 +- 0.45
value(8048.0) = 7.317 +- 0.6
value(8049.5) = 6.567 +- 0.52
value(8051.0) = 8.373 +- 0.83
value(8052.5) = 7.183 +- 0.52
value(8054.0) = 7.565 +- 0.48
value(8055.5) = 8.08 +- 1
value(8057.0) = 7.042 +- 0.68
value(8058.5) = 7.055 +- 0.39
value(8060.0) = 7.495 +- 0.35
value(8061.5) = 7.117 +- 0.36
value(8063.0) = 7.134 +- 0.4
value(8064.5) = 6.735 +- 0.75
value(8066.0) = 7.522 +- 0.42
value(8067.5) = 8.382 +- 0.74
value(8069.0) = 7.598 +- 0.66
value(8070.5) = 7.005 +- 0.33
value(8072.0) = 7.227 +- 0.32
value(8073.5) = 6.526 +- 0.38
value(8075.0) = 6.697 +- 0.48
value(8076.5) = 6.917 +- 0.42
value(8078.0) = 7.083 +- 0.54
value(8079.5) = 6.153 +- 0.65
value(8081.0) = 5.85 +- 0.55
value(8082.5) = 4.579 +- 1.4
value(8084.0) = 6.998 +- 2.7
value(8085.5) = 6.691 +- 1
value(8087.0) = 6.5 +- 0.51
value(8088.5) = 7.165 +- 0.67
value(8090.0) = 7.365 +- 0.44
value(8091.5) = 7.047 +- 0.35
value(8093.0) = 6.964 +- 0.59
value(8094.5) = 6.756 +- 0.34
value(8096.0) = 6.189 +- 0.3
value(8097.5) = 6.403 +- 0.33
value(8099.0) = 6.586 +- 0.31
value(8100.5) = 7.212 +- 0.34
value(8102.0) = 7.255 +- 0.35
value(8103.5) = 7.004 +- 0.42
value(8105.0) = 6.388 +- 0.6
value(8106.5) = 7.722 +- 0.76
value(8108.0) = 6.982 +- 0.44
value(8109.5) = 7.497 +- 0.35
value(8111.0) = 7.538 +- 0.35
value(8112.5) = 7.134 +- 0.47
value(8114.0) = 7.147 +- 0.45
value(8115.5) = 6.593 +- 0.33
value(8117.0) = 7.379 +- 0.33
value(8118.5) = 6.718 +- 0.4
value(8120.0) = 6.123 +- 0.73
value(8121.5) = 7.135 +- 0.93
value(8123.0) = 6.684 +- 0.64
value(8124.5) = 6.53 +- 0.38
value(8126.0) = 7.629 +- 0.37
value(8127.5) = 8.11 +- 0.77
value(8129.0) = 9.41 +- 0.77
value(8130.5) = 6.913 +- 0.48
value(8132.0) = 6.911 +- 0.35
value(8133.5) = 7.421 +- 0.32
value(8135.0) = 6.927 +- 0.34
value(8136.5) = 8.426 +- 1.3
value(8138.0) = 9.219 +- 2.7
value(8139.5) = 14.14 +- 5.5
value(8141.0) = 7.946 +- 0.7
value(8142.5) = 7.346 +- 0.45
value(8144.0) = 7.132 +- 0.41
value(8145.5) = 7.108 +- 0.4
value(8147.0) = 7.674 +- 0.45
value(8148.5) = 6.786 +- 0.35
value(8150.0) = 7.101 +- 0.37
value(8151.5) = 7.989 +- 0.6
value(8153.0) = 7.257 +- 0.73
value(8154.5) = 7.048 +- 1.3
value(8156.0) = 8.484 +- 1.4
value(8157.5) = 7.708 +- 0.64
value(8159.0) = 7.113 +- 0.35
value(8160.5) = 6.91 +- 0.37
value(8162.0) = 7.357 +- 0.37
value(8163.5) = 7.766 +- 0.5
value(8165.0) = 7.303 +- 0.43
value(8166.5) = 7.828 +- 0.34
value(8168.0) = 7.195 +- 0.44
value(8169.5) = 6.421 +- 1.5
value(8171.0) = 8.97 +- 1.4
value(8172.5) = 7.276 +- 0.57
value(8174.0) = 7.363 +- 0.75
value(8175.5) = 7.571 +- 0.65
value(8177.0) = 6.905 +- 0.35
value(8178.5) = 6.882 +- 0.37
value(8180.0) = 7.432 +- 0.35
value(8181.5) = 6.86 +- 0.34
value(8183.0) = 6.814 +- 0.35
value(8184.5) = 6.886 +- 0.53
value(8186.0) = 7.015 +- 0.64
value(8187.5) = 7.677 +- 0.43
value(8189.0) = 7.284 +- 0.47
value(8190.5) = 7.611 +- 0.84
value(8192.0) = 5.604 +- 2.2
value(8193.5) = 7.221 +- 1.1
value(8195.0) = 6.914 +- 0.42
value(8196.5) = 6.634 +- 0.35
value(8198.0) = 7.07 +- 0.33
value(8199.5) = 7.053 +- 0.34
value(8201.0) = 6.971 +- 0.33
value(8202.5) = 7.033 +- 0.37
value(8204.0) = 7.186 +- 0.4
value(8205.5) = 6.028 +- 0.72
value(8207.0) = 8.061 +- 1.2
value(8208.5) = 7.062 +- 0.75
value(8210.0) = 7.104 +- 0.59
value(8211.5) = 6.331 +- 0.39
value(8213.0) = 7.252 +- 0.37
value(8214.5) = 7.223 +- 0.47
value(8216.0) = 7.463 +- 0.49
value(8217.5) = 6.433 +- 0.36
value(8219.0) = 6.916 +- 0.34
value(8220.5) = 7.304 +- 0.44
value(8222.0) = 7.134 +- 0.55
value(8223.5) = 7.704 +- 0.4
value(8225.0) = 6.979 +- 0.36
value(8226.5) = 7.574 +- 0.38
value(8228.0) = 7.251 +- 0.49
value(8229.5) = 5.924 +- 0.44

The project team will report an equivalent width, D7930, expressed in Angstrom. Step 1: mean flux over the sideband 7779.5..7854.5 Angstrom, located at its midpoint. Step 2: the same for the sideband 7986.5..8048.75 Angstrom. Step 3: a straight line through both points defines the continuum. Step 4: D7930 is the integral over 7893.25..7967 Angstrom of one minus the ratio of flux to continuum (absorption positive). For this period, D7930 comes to 3.7 Angstrom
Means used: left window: 7.19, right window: 7.26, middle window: 6.86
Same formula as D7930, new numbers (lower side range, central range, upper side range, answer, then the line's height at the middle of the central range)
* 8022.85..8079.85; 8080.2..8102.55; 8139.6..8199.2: 2.0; 7.27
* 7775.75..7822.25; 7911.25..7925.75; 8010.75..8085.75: 0.6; 7.21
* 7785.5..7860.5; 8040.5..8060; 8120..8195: 0.6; 7.4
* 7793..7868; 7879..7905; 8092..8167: 1.2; 7.24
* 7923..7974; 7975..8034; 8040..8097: -3.9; 6.91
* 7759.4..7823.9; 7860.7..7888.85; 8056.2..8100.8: 0.5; 7.15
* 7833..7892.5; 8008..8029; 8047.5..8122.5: -1.4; 7.01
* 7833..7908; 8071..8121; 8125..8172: 5.5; 7.64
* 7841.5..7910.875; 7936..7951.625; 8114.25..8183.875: 1.0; 7.16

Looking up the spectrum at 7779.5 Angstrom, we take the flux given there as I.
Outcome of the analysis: 7.261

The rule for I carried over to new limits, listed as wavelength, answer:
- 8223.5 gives 7.704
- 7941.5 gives 6.811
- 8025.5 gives 8.953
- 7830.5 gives 7.195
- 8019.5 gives 7.146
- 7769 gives 7.157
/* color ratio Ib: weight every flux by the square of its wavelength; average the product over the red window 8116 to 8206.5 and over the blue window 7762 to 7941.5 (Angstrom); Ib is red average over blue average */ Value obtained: 1.13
